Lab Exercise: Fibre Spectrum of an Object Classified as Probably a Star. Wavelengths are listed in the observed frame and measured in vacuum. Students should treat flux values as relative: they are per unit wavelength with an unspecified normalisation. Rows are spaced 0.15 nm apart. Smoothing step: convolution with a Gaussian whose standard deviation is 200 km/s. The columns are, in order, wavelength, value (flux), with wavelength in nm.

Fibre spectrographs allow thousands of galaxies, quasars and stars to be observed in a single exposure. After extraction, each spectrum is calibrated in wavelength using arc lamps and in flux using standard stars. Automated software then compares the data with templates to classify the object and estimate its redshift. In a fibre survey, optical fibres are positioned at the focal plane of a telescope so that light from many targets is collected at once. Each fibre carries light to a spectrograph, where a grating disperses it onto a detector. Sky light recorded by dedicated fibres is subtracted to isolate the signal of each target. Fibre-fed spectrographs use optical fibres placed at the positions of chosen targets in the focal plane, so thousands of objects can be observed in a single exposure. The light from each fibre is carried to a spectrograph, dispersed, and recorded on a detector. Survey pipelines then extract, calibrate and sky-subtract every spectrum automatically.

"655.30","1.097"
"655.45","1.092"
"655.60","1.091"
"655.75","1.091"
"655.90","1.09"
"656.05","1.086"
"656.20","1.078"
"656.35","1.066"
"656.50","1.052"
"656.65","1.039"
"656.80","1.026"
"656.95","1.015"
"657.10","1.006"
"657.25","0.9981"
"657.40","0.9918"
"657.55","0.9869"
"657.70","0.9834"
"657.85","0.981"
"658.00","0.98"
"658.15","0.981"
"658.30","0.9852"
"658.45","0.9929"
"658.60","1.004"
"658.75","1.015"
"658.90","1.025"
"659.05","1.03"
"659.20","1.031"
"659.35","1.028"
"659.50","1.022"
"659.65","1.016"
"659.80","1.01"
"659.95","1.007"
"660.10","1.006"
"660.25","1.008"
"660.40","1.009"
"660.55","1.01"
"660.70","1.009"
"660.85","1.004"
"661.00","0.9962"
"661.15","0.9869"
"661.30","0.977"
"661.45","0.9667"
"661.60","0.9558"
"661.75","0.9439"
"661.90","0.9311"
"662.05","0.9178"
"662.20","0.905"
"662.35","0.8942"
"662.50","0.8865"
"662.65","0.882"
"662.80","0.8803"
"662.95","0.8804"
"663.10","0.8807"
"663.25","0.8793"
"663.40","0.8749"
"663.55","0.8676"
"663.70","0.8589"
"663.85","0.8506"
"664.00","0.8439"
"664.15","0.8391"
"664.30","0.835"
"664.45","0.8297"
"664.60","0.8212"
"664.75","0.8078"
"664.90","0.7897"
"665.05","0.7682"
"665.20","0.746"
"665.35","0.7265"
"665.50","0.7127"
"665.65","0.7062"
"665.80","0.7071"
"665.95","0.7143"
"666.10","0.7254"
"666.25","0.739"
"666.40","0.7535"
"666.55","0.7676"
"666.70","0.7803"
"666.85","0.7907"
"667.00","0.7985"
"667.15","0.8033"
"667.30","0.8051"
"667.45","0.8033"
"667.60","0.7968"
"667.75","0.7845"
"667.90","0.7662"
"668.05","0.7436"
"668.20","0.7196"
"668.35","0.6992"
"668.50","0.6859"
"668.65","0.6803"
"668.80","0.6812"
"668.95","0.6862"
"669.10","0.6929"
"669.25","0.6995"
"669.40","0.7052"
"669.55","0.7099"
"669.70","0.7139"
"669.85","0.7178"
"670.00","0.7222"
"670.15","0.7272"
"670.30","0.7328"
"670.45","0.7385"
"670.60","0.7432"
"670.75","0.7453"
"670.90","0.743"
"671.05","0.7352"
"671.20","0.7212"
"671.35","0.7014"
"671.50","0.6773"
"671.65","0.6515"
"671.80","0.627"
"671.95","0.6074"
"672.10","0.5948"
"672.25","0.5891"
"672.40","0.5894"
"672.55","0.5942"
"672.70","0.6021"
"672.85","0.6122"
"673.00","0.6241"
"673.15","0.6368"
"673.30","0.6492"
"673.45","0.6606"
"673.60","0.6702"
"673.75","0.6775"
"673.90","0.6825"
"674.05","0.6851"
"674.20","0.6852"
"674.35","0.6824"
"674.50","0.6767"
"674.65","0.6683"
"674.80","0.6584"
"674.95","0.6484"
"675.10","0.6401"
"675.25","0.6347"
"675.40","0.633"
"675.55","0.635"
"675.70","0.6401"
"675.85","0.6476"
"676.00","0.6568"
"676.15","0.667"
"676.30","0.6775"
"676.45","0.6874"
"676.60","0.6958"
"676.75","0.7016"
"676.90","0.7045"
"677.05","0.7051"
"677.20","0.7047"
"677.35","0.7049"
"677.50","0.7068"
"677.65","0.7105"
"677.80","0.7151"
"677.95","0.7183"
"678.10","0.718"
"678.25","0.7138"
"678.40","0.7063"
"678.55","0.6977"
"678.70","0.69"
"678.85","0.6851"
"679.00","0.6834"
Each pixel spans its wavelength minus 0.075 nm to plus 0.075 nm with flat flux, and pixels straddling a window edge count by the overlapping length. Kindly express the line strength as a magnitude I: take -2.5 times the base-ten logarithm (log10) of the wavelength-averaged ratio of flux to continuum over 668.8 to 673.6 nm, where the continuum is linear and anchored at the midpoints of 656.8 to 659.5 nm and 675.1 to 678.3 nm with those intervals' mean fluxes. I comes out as 0.154 mag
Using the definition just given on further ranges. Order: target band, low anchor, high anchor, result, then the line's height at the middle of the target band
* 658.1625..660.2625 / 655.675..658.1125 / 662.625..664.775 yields -0.05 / 0.97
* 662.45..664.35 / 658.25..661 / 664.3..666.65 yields -0.02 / 0.847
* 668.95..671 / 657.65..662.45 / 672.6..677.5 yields 0.08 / 0.774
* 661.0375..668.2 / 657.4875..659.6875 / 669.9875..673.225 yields 0.03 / 0.848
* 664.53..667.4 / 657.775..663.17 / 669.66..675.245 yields 0.10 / 0.834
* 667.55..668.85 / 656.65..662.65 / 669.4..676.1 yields 0.07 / 0.779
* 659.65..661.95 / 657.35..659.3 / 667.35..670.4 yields -0.06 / 0.935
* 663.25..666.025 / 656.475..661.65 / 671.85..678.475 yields 0.12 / 0.886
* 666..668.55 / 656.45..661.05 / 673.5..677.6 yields 0.10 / 0.838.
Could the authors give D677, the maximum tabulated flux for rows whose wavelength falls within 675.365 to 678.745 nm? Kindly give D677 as 0.7183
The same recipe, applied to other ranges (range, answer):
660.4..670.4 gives 1.01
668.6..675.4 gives 0.7453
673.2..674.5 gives 0.6852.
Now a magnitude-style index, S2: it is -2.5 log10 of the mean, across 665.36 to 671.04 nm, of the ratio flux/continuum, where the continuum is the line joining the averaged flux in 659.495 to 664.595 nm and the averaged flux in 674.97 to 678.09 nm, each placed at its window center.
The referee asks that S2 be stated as 0.12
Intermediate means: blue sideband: 0.929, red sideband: 0.68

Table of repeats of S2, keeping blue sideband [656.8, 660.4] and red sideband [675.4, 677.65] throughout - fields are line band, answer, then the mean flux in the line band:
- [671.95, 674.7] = 0.15 mag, 0.642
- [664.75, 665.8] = 0.19 mag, 0.744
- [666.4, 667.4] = 0.09 mag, 0.788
